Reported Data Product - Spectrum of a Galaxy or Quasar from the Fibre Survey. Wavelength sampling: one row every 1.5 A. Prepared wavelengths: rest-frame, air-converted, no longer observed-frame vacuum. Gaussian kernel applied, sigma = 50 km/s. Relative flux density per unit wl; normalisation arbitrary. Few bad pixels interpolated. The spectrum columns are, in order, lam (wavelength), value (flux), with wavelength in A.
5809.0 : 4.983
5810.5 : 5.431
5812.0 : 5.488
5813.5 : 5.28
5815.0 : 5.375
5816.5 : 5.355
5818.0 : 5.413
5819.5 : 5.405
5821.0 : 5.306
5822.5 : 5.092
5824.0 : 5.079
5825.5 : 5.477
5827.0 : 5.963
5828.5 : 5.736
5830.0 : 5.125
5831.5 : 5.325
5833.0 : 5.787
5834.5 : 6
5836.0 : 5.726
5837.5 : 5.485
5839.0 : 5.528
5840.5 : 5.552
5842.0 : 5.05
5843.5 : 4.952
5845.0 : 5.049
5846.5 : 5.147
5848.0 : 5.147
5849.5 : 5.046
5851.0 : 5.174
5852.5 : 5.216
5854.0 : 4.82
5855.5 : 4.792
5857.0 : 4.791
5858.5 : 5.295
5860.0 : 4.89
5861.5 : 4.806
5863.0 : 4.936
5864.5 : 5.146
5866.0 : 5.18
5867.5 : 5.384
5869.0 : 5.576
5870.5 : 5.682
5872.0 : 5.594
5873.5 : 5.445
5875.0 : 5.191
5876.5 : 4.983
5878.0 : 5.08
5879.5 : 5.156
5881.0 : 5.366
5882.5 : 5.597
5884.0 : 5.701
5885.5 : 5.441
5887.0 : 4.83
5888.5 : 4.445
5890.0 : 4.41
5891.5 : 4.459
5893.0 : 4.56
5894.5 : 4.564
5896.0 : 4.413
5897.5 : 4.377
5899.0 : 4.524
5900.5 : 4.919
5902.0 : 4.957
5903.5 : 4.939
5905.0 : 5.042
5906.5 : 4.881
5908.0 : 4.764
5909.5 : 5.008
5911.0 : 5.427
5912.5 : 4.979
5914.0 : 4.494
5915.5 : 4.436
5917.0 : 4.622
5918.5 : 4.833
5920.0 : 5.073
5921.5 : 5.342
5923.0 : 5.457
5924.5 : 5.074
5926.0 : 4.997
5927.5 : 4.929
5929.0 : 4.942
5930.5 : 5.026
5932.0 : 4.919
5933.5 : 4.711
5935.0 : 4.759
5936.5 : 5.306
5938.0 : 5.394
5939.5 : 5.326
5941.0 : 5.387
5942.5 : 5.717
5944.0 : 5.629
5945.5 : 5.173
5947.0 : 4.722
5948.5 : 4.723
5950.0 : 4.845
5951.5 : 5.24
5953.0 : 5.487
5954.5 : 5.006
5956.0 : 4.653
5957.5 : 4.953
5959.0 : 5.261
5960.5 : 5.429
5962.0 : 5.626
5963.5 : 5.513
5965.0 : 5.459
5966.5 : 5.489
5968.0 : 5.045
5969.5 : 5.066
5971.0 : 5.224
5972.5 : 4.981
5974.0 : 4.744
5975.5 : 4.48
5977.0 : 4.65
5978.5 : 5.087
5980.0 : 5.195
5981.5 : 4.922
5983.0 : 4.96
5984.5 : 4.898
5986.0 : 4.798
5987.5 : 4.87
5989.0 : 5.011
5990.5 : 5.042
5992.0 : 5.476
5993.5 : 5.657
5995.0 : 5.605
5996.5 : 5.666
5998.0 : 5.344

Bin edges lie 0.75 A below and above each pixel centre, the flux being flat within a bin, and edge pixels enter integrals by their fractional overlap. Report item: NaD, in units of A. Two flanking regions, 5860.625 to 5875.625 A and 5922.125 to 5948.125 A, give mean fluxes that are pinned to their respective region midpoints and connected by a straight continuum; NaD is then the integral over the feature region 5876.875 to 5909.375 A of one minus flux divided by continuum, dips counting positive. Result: 2.2 A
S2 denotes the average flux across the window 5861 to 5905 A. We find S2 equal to 5.02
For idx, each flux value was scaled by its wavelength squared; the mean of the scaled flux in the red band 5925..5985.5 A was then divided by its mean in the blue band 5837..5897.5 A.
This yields 1.03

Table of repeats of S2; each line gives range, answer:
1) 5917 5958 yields 5.09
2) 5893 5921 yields 4.79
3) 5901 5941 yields 4.99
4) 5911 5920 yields 4.77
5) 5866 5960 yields 5.04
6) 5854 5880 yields 5.16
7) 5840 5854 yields 5.12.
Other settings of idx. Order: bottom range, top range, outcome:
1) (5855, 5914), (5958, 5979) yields 1.06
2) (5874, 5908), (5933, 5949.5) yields 1.07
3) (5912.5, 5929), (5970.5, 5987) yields 1.01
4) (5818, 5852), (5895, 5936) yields 0.93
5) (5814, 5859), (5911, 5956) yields 0.98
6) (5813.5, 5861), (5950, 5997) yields 1.02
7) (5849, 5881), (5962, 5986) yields 1.02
